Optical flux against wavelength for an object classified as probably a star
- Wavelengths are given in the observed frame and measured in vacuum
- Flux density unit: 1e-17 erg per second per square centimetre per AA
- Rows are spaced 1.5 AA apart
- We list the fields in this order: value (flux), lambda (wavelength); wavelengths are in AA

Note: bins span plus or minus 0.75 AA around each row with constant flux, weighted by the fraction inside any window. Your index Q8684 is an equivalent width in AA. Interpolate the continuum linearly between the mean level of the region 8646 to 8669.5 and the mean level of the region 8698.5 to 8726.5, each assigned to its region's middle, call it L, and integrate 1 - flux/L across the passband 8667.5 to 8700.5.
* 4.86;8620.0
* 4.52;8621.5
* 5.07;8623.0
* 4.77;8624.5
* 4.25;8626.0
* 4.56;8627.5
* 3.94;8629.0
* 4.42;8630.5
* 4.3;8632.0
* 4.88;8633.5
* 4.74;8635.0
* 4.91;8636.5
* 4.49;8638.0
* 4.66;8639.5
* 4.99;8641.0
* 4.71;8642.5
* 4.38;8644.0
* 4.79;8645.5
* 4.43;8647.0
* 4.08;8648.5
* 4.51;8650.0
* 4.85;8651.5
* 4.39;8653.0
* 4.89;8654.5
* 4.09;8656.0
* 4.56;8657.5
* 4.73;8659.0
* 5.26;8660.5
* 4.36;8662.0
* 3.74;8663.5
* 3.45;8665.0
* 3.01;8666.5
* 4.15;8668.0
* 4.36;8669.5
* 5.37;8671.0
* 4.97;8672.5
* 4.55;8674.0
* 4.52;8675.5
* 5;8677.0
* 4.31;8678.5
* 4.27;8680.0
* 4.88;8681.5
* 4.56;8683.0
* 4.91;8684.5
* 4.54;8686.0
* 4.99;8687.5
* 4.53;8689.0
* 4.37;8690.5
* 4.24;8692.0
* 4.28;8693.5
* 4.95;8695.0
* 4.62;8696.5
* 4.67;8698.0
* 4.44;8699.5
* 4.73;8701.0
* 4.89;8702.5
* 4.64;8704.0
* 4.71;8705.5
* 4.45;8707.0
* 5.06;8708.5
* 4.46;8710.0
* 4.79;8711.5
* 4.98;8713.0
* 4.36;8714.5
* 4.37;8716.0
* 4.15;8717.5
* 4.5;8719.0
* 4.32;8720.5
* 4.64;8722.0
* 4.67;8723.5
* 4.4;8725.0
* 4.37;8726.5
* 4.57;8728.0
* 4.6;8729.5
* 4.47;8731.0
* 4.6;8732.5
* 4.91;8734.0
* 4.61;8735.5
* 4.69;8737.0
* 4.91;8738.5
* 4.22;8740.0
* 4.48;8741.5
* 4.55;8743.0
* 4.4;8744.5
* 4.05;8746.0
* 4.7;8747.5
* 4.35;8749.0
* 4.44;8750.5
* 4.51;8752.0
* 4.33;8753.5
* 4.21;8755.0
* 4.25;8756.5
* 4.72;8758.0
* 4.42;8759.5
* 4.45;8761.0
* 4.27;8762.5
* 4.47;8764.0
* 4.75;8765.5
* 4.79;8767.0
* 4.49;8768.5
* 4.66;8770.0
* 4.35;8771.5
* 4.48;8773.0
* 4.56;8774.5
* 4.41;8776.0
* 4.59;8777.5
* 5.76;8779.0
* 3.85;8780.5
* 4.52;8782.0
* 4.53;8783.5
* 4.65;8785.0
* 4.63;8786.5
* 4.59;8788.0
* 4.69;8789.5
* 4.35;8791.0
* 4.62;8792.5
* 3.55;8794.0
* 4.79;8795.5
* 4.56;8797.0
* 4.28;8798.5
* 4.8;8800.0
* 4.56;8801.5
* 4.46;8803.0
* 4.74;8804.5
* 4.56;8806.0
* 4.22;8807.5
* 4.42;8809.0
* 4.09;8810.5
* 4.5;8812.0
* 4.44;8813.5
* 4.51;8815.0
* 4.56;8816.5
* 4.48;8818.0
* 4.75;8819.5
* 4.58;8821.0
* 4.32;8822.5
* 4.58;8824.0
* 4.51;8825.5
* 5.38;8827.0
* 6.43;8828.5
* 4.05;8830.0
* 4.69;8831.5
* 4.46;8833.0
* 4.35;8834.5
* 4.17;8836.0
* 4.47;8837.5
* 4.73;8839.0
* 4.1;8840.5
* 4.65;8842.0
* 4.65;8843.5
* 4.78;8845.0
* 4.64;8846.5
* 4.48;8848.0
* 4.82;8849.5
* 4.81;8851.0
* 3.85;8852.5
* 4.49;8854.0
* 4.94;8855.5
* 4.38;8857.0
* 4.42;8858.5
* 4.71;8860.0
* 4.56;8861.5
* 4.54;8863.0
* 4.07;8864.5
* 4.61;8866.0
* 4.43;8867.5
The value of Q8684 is -1.3 AA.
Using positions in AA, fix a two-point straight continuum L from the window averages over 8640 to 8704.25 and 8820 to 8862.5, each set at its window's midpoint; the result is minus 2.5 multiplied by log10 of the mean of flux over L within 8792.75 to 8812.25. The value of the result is 0.04 mag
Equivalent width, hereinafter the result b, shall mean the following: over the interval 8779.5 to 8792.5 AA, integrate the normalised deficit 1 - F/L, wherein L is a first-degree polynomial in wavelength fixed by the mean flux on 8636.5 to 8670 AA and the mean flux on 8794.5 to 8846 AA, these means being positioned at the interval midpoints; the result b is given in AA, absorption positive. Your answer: 0.1 AA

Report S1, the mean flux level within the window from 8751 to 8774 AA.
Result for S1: 4.48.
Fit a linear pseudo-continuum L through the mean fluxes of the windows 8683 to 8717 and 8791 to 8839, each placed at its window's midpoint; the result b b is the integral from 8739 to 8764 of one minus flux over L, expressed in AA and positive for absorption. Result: 1.02 AA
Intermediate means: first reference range 4.63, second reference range 4.54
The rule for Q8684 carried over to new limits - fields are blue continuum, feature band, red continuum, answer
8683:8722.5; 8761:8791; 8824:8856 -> 0.31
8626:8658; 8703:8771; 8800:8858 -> 0.44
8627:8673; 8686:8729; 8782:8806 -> -0.76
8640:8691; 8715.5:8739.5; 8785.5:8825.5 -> -0.23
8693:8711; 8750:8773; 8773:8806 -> 0.55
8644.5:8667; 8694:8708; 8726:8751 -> -0.71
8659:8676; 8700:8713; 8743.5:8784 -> -0.93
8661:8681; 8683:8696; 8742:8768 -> -0.72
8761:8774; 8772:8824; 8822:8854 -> 0.61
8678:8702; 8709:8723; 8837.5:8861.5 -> 0.19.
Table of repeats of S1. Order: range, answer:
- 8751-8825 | 4.5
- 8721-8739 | 4.61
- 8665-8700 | 4.52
